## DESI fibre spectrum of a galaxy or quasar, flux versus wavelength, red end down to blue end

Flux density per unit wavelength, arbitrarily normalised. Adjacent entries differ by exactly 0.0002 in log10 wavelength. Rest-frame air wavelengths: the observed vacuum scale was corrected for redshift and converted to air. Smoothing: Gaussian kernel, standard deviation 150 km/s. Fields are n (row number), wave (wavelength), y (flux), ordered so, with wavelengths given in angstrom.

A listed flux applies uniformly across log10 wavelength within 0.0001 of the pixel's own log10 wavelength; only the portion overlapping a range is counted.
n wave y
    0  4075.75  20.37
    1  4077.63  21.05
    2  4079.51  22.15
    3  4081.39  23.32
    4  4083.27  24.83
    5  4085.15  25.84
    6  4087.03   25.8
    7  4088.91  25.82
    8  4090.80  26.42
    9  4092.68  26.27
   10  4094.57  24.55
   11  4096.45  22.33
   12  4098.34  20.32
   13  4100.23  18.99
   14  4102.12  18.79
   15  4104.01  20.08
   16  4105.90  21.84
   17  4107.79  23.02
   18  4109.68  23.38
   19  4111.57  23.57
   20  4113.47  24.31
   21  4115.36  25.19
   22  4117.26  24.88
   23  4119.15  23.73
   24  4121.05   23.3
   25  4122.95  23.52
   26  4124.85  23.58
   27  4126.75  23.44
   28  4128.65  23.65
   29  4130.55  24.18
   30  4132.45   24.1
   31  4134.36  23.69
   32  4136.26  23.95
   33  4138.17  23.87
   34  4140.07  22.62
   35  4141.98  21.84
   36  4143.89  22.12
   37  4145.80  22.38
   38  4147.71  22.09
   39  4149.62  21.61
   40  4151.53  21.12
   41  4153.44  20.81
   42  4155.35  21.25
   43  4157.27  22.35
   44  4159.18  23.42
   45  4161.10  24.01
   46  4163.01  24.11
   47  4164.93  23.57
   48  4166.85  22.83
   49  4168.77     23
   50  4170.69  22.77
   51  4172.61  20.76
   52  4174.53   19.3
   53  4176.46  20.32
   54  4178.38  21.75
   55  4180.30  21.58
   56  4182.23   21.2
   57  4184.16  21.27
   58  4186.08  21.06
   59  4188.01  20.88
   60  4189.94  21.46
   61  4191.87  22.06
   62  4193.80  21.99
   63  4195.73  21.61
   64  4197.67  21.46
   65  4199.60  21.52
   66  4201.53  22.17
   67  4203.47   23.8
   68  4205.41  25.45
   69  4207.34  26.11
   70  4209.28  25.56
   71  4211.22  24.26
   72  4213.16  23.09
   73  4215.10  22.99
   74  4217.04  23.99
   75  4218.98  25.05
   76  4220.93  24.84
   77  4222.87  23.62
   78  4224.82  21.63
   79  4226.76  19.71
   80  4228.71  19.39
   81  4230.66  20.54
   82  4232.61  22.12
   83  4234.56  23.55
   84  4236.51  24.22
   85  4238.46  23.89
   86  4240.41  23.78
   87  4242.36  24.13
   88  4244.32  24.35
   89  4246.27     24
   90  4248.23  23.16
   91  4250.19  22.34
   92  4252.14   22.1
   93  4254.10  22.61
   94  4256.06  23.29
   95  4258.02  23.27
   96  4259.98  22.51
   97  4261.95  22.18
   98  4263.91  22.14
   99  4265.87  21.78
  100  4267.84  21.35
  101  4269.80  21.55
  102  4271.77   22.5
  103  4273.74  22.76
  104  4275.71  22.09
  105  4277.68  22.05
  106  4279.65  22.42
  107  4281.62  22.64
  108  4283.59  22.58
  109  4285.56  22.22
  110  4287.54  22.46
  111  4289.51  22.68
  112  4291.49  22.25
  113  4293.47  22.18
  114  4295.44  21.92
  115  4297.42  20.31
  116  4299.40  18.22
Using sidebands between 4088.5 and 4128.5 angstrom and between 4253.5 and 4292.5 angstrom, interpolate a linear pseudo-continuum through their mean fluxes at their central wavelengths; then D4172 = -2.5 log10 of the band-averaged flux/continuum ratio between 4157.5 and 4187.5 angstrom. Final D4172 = 0.039 mag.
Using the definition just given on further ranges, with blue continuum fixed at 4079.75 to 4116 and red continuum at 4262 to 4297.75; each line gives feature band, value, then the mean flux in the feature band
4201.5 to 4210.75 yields -0.101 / 24.8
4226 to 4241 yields 0.015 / 22.1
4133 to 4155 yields 0.033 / 22.4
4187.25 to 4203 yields 0.048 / 21.7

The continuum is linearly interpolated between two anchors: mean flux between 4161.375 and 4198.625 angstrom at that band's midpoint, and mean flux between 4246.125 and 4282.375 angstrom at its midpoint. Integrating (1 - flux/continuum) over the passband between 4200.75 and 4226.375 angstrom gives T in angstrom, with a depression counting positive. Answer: -2.2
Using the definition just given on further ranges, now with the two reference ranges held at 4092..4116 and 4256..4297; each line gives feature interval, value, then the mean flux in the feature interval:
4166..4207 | 0.9 angstrom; 21.9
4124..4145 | -0.9 angstrom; 23.4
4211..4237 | -0.5 angstrom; 22.7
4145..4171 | -0.2 angstrom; 22.5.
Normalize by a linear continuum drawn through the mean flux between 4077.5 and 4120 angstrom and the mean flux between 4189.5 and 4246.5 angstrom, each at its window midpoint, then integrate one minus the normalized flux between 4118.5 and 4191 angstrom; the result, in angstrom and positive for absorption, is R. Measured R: 2.5 angstrom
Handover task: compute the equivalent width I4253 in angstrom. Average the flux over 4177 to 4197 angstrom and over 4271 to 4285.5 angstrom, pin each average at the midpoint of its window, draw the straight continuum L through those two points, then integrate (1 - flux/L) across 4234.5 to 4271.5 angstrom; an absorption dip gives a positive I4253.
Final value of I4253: -1.30 angstrom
